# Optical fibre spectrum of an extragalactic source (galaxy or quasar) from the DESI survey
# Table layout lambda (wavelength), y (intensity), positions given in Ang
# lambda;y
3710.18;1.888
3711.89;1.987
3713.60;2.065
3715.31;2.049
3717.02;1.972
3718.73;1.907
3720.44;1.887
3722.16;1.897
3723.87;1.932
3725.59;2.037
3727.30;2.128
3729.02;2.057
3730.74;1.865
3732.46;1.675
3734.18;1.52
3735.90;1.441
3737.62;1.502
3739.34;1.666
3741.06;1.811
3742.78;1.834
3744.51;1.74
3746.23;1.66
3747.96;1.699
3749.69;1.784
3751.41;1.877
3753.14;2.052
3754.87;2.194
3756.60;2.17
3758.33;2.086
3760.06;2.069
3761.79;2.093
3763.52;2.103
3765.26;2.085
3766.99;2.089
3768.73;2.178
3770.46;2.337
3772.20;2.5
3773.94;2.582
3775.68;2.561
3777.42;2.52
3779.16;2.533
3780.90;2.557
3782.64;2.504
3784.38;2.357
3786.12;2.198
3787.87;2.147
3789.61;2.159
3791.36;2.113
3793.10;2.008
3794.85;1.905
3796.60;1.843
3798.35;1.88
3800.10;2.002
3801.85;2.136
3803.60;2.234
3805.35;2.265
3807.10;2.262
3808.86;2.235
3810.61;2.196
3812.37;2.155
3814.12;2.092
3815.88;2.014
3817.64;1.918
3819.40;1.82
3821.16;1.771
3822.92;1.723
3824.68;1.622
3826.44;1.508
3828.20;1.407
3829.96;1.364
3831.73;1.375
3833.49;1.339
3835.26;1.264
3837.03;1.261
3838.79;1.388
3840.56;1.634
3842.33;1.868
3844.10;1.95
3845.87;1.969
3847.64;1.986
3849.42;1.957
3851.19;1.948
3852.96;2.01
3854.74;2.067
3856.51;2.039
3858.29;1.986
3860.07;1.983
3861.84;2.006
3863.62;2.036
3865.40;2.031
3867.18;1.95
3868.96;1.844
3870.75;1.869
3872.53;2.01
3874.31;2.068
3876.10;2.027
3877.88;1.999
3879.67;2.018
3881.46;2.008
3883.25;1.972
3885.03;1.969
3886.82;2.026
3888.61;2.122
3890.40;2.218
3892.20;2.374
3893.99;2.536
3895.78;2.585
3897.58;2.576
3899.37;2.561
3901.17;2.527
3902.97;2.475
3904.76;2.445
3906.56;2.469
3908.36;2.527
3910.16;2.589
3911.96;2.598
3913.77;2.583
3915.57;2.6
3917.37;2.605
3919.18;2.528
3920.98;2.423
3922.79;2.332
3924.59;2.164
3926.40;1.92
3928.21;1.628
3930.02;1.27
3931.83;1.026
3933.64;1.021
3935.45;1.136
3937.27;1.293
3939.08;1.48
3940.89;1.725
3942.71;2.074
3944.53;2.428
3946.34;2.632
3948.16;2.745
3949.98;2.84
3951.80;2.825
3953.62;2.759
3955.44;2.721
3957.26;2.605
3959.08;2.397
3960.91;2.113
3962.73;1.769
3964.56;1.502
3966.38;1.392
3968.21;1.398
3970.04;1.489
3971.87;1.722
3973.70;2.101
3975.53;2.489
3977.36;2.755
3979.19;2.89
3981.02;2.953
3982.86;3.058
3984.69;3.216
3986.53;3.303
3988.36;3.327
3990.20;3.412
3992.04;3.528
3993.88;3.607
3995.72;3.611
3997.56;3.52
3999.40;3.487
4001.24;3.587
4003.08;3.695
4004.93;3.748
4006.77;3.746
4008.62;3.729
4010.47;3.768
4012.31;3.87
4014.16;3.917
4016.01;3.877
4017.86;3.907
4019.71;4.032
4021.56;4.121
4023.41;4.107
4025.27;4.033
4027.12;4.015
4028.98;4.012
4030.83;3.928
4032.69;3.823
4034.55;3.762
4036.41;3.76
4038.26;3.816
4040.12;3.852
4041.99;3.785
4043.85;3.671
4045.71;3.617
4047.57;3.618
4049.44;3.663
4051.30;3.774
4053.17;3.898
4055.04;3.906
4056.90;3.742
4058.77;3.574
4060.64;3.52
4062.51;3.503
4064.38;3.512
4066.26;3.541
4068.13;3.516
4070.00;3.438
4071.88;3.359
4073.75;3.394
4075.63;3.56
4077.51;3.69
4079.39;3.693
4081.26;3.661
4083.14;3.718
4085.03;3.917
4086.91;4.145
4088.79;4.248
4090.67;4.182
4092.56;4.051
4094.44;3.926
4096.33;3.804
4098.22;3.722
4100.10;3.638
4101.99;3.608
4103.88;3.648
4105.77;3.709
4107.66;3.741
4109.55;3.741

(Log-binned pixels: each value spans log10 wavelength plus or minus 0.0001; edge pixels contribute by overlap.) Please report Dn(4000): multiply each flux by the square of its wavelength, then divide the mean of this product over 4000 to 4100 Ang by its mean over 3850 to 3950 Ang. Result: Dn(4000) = 1.9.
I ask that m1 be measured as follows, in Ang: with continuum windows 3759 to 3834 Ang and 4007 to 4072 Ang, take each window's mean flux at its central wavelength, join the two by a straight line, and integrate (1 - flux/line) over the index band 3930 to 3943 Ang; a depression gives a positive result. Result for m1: 7.2 Ang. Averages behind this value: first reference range 2.07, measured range 1.35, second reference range 3.77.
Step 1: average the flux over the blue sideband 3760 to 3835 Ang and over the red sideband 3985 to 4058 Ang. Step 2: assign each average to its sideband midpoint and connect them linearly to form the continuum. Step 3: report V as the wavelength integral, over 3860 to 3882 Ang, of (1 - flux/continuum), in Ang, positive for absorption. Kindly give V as 5.26 Ang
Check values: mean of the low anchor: 2.06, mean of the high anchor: 3.75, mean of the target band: 1.99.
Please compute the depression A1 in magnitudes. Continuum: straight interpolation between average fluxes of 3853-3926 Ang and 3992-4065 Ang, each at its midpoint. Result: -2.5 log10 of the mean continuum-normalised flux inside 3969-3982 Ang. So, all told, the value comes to 0.340 mag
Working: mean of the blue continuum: 2.24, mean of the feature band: 2.34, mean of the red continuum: 3.77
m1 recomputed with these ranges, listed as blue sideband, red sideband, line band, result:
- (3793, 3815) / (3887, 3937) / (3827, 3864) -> 6.7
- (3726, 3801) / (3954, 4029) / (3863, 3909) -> 7.5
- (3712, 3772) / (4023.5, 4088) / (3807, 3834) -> 6.6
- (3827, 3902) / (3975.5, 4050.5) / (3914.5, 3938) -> 7.0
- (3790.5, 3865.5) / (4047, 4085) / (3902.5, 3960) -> 9.0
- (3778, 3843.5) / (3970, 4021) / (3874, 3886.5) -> 2.3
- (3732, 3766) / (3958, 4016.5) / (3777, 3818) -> -2.0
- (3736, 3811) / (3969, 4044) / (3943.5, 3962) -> 3.3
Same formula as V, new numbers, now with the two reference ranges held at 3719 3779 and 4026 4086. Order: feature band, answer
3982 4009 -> -1.1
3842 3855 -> 2.9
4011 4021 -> -1.3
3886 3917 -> 4.1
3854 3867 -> 3.0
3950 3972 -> 7.4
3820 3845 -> 9.4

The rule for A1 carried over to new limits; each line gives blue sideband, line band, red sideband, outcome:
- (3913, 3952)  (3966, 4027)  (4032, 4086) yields -0.14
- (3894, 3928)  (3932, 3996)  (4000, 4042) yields 0.31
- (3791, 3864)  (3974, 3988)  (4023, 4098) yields 0.07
